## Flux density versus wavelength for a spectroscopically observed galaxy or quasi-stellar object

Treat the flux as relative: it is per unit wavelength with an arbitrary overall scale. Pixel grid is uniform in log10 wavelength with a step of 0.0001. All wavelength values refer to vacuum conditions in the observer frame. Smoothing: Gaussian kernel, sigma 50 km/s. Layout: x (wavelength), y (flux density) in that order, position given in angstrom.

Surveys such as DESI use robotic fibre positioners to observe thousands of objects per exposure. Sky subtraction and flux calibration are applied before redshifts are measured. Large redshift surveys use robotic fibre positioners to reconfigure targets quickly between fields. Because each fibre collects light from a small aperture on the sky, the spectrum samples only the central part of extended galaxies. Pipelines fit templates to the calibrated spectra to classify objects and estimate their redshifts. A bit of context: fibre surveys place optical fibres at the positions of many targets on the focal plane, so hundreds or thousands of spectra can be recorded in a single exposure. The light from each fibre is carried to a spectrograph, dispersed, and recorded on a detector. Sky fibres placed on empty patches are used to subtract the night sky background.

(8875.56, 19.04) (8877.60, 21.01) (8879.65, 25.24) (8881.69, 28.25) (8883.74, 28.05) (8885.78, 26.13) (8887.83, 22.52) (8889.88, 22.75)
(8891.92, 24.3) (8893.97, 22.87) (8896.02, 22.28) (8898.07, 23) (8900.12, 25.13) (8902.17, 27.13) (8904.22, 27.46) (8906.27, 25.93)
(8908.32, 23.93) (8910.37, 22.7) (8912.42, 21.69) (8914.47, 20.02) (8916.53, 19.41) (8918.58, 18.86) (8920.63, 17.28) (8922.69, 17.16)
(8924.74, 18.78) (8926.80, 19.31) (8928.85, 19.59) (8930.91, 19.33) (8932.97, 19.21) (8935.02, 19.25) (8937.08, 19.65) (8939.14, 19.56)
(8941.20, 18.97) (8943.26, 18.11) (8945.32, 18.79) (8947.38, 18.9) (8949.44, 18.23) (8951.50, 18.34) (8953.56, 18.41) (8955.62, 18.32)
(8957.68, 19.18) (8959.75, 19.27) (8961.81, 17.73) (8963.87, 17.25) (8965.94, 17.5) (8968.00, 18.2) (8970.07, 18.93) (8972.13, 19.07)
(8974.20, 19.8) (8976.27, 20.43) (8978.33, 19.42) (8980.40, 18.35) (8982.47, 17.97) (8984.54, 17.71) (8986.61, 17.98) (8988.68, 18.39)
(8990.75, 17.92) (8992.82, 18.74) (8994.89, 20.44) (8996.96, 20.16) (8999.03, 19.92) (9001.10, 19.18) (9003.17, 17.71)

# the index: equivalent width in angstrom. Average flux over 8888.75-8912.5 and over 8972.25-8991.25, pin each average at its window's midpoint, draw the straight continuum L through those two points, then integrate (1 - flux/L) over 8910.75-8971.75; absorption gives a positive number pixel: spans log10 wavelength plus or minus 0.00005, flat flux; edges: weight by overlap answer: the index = 7.3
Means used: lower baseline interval 24.2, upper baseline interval 18.7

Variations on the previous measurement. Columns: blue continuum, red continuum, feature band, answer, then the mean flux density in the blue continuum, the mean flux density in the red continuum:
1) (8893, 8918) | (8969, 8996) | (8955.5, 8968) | 1.2 angstrom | 23.4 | 18.9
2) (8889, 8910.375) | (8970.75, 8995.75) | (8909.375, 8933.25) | 3.7 angstrom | 24.4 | 18.8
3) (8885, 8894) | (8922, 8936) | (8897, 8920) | -1.7 angstrom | 23.7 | 19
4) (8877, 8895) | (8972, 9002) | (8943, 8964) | 2.4 angstrom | 24.6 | 19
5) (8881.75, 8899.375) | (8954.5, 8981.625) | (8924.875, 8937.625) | 1.2 angstrom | 24.2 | 18.7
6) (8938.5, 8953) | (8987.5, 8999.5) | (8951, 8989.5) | 0.8 angstrom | 18.7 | 19.2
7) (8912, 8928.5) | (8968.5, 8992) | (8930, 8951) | -0.1 angstrom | 19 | 18.7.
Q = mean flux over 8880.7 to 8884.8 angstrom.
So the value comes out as 28.1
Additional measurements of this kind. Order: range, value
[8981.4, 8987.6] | 17.9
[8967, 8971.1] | 18.6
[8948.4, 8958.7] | 18.5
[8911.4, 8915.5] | 20.8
